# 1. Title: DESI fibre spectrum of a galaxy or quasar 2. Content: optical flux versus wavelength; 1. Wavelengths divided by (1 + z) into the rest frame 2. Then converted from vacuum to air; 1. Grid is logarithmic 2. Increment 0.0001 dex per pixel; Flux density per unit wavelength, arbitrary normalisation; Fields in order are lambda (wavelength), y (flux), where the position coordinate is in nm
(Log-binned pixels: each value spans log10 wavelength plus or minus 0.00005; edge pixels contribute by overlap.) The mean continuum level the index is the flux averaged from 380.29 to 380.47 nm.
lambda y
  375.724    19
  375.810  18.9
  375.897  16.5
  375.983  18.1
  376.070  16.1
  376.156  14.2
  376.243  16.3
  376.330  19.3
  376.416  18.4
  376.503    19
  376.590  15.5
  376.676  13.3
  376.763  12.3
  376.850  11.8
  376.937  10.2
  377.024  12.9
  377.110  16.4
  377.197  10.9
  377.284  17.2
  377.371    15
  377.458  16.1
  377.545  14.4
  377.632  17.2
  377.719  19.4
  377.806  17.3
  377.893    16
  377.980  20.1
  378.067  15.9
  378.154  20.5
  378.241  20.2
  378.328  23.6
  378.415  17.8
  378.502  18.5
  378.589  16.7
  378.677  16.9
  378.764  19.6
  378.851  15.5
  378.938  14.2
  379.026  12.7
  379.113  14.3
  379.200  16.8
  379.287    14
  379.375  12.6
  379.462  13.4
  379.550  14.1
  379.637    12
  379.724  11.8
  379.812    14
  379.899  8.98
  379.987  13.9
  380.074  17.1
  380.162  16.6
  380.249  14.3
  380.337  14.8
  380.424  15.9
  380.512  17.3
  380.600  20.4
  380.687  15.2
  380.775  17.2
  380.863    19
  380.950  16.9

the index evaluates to 15.3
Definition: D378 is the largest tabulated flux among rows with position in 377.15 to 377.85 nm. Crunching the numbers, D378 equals 19.4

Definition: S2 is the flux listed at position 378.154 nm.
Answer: 20.5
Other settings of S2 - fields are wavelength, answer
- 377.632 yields 17.2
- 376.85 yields 11.8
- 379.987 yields 13.9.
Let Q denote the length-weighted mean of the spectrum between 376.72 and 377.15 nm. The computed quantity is 12.7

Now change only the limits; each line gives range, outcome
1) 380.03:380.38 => 15.7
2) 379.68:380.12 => 13.2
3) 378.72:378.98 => 16.5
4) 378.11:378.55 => 20.1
